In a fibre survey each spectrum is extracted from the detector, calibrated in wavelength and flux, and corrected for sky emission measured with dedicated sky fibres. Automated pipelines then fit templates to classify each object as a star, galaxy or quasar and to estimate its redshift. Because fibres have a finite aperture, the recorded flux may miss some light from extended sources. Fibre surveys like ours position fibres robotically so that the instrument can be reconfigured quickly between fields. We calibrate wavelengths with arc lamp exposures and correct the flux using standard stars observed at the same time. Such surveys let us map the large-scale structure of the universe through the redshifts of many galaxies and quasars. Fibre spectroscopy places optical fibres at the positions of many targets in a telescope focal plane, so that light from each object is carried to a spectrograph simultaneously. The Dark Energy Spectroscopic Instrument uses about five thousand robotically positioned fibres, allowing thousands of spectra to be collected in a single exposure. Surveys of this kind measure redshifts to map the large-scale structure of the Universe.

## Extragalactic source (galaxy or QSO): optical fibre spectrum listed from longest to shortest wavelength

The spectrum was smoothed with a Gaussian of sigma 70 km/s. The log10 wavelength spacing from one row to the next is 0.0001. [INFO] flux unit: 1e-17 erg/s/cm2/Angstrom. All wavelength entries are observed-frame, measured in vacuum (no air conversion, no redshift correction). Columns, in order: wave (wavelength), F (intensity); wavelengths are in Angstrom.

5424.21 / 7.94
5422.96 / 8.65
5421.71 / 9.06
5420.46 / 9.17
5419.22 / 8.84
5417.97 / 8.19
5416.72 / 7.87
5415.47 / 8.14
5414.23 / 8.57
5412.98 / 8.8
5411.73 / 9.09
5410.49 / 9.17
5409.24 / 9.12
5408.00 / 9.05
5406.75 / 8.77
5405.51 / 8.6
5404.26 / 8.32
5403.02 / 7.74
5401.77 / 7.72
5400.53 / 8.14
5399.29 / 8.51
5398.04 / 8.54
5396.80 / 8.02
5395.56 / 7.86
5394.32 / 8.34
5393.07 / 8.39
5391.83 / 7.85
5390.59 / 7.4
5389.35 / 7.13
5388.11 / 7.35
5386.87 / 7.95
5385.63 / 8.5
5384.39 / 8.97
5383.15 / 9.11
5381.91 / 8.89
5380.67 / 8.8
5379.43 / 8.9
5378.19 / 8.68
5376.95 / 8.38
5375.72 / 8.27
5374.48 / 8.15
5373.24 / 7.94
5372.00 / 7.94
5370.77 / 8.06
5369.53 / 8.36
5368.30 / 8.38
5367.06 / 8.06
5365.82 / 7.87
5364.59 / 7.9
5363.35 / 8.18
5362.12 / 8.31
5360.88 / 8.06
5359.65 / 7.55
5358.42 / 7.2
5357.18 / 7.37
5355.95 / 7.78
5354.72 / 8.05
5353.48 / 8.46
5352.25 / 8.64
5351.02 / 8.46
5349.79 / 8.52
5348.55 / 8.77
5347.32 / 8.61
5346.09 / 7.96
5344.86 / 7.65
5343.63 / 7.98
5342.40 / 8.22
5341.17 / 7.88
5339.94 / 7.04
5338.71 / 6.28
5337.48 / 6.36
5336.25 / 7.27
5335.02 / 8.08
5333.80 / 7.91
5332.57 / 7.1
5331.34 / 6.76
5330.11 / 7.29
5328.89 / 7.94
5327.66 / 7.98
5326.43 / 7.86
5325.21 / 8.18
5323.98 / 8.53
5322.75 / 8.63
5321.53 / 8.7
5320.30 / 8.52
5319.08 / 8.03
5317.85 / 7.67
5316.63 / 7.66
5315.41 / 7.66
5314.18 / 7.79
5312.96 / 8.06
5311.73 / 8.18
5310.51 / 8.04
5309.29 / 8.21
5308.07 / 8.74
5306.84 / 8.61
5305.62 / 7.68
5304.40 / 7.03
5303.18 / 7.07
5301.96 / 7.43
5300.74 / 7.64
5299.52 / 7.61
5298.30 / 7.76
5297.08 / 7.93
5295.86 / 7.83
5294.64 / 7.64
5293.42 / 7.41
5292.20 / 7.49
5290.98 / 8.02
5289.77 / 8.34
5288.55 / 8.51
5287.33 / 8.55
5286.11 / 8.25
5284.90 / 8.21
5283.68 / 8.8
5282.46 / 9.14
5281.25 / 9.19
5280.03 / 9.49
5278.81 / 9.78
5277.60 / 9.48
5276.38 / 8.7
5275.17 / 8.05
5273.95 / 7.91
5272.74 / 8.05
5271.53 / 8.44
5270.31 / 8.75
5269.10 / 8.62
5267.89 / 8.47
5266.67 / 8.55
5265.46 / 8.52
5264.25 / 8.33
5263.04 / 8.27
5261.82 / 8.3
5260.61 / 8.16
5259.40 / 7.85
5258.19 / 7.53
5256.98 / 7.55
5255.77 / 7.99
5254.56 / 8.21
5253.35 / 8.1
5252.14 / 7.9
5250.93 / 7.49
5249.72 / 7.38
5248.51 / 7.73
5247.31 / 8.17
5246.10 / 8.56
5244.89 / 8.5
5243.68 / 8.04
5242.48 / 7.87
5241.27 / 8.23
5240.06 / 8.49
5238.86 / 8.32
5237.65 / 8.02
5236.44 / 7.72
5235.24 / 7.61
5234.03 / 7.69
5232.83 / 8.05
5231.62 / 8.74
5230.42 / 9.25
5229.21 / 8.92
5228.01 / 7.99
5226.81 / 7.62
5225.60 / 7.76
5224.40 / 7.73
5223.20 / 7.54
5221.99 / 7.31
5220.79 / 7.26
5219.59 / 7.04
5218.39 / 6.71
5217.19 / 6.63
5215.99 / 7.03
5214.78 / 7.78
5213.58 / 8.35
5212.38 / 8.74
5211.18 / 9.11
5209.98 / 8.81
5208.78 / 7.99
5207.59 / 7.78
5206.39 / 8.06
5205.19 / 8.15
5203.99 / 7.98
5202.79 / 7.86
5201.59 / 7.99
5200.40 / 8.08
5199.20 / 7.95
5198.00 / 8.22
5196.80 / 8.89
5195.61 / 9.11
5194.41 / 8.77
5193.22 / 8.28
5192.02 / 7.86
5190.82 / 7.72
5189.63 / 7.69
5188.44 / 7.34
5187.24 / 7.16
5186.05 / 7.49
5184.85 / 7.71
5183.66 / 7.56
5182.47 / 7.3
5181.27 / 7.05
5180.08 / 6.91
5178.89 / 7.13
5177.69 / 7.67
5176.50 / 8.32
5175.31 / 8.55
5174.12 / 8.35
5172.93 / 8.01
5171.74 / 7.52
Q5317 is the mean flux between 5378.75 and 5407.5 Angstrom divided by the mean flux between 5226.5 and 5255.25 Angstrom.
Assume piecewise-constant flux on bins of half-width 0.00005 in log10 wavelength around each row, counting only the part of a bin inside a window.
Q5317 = 1.02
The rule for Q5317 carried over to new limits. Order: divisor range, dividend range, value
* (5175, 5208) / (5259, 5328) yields 1.04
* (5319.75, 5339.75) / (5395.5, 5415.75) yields 1.11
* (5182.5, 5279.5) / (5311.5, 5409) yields 1.00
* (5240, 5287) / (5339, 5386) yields 0.98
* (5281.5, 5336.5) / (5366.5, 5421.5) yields 1.05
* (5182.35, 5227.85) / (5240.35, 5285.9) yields 1.06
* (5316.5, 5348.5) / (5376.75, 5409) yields 1.07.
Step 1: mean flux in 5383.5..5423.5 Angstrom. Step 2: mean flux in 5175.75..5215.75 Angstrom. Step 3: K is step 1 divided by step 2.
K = 1.1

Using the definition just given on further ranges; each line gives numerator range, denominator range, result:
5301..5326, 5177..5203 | 1.03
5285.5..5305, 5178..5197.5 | 1.00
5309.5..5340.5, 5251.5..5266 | 0.96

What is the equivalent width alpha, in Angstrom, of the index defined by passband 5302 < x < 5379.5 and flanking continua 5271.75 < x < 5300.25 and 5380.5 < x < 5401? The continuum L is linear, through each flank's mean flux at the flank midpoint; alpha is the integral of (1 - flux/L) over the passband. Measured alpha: 3.1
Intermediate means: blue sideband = 8.35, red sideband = 8.21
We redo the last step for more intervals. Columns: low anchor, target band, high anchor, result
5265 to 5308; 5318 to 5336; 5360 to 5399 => 0.6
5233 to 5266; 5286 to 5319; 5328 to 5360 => -0.1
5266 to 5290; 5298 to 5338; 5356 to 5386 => 3.1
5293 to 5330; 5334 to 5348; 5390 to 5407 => 0.7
